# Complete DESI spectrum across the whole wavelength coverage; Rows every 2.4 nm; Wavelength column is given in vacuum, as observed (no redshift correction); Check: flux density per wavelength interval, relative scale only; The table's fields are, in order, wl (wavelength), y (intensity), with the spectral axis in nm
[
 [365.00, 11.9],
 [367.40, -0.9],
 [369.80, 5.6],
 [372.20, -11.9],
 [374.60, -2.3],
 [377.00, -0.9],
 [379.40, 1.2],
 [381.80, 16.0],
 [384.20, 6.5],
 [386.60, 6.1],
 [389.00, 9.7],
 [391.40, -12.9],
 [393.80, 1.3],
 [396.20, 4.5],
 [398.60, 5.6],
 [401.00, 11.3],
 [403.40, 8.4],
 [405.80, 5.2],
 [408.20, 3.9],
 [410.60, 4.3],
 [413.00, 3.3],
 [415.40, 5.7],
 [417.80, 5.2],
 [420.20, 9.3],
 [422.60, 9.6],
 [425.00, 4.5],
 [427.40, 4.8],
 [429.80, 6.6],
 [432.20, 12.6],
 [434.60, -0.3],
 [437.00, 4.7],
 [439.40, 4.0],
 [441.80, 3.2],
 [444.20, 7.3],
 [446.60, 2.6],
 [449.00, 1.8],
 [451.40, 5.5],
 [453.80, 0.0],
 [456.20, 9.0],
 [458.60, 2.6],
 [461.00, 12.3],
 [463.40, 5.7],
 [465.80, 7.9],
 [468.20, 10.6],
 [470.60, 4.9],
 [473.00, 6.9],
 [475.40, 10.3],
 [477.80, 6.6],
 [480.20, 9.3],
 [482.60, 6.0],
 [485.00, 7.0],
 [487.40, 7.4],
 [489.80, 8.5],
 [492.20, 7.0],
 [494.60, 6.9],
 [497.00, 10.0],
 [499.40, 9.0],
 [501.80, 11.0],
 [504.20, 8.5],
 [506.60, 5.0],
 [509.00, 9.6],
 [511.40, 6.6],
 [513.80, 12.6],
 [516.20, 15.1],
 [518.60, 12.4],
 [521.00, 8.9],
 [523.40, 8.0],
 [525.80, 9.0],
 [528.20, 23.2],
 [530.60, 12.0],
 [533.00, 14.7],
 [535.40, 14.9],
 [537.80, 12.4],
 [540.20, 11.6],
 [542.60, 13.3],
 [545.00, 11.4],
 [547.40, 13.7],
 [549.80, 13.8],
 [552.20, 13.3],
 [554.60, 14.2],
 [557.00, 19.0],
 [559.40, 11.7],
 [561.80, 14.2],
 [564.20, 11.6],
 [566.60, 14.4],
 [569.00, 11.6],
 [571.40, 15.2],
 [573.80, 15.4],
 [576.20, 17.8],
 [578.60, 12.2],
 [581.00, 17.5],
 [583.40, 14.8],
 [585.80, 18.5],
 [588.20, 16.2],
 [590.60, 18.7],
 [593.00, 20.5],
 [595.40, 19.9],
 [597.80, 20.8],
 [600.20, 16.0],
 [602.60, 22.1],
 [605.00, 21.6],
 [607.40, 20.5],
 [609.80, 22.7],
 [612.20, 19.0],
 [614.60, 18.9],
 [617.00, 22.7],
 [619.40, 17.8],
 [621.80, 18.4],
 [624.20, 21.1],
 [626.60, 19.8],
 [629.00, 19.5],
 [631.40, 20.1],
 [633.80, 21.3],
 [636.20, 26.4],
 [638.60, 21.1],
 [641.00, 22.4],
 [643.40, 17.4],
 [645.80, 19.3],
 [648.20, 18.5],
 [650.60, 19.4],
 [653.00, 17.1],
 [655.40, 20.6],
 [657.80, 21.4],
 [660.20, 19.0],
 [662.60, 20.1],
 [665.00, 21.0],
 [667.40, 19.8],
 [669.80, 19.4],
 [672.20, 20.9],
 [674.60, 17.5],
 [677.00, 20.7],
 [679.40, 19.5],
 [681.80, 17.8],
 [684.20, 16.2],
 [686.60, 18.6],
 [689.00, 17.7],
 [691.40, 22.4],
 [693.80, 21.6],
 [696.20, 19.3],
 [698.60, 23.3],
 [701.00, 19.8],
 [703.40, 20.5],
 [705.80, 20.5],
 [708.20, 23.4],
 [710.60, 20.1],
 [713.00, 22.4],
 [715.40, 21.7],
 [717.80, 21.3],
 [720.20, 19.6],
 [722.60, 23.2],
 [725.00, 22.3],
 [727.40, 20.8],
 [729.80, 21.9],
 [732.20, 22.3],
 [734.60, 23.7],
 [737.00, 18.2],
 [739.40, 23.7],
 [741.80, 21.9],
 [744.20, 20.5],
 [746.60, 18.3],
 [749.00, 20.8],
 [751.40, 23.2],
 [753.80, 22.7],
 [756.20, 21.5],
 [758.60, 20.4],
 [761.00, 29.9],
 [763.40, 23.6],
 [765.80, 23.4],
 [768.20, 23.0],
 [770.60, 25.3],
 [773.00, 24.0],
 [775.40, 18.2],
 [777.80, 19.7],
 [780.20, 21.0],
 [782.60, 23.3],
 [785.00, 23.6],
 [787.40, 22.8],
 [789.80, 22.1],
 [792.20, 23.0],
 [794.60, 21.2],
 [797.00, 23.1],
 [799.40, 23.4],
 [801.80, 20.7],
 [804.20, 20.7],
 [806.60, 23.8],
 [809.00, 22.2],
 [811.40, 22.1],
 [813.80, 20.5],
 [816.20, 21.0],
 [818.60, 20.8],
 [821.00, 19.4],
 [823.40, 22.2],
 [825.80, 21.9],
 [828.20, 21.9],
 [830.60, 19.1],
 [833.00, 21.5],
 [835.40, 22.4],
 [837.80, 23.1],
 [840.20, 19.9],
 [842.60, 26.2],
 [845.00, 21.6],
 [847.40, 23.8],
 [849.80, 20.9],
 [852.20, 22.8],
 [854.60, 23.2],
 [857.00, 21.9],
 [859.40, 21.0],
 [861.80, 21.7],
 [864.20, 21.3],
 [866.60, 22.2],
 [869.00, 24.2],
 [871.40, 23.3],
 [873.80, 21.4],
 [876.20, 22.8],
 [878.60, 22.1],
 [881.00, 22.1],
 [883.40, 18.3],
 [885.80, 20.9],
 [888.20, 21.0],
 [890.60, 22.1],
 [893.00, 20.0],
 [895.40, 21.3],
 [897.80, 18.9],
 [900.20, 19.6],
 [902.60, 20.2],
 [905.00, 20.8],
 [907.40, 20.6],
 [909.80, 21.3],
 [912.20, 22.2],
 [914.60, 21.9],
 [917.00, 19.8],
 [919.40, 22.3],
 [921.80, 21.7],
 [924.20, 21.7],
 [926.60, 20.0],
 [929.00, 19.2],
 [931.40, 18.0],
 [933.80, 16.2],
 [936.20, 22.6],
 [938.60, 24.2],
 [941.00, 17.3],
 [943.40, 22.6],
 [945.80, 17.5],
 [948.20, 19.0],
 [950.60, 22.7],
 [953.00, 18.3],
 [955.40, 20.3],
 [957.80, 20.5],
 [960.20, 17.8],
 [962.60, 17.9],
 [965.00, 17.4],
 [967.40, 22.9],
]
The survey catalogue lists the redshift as 0.322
